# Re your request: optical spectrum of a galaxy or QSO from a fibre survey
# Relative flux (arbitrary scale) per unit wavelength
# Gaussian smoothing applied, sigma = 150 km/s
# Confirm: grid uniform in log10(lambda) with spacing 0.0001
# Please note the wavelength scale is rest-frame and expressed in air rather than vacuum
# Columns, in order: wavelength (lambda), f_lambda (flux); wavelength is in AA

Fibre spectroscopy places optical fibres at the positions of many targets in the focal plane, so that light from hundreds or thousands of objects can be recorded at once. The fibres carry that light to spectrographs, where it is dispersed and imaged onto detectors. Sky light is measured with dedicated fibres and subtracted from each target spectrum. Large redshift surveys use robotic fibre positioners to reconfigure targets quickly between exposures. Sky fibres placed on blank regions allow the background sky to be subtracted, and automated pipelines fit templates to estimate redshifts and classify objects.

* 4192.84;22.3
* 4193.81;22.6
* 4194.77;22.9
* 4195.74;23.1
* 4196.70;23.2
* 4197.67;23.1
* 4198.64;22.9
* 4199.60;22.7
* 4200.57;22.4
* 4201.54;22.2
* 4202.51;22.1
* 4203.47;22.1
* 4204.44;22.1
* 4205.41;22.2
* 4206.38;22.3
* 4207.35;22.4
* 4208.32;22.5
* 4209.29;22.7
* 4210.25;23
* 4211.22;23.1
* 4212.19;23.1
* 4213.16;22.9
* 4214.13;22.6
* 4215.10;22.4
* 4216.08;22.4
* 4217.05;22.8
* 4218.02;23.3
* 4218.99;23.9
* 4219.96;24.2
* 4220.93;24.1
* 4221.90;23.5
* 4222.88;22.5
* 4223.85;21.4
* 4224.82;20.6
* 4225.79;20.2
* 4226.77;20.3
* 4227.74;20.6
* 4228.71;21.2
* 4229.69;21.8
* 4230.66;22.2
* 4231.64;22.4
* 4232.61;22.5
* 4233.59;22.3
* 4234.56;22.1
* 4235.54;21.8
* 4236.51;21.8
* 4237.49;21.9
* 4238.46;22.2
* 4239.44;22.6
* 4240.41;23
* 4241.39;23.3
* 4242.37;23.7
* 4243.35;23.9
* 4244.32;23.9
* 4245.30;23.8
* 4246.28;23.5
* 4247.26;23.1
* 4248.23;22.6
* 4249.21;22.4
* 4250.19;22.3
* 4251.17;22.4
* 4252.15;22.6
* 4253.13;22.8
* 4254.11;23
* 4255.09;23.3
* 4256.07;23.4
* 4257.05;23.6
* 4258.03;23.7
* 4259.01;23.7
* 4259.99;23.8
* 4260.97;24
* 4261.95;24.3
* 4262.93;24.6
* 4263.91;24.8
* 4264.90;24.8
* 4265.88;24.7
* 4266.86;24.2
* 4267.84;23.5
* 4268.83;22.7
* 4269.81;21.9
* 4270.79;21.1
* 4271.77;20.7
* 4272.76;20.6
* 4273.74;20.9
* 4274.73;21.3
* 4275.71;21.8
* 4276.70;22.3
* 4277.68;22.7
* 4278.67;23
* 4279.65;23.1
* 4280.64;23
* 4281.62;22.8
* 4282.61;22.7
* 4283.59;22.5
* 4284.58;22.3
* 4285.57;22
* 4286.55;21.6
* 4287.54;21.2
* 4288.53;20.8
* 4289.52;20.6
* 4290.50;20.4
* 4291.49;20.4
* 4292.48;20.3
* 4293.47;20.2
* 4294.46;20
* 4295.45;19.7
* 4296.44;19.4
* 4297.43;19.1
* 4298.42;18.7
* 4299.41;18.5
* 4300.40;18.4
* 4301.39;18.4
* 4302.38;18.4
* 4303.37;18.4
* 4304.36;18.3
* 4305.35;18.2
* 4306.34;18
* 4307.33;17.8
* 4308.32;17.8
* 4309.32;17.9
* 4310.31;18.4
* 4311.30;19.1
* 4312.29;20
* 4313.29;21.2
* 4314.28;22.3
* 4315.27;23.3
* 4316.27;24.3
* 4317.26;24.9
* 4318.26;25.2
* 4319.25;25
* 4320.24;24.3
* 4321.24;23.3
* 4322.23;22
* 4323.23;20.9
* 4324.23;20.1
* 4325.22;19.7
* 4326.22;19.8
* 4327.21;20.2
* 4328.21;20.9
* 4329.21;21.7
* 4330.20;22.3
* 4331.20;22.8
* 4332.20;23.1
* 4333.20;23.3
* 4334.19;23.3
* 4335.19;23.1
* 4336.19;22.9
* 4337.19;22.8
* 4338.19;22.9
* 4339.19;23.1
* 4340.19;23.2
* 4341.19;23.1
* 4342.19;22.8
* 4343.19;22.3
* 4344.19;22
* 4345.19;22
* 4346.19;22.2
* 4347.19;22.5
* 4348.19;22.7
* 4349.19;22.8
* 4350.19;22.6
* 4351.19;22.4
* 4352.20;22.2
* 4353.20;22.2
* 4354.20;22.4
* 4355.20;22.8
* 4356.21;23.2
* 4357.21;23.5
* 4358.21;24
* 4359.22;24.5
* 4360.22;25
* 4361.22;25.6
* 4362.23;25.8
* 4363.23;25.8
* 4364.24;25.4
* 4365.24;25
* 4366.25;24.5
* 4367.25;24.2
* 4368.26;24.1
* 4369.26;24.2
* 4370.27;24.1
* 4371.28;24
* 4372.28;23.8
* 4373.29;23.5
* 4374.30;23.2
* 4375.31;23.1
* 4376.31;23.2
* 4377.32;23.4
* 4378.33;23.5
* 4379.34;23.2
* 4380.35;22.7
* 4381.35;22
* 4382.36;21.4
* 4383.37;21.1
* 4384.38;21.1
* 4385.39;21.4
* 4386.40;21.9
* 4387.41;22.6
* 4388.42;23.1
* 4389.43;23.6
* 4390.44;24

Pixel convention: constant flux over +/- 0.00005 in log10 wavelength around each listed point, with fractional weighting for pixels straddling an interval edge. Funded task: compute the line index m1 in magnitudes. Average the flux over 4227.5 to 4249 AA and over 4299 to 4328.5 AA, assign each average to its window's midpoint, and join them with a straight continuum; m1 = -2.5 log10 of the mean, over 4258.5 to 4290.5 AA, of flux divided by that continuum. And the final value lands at -0.05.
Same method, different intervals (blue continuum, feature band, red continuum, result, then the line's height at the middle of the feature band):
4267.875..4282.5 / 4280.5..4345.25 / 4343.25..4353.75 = 0.051 mag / 22.2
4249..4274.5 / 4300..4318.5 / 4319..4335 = 0.120 mag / 22.3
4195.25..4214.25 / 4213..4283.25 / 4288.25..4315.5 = -0.077 mag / 21.2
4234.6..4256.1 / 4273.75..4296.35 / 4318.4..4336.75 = 0.051 mag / 22.5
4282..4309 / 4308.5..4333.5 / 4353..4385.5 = -0.034 mag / 21.1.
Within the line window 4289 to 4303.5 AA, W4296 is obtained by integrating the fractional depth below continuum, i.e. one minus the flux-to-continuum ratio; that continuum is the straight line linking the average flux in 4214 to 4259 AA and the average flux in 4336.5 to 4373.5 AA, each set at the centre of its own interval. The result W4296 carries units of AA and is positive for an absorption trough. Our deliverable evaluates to 2.3 AA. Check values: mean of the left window 22.6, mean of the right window 23.5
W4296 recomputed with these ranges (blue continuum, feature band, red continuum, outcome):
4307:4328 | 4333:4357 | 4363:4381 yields -0.1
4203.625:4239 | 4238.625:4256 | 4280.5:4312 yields -1.3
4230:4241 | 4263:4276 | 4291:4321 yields -0.8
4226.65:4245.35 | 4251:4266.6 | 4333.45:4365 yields -0.8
